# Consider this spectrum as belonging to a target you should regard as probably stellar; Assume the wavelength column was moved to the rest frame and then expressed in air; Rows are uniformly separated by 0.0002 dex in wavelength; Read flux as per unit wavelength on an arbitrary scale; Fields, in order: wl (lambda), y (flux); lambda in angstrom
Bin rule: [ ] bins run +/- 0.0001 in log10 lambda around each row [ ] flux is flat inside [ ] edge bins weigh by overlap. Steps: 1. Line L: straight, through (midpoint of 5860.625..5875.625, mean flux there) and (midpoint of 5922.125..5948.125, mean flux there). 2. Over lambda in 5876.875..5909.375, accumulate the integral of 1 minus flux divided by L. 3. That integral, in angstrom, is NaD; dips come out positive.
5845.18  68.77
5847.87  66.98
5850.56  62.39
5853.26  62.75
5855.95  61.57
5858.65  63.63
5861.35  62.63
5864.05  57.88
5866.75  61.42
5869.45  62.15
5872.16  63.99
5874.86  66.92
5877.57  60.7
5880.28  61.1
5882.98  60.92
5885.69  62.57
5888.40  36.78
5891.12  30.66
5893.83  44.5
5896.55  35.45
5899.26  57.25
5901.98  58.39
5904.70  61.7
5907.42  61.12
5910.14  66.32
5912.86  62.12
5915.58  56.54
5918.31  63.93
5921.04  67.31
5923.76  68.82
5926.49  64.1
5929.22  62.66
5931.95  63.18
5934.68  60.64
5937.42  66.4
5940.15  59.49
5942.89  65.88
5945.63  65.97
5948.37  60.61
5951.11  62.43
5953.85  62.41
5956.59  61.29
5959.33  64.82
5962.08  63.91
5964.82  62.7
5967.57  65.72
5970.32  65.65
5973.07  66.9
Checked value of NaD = 5.3 angstrom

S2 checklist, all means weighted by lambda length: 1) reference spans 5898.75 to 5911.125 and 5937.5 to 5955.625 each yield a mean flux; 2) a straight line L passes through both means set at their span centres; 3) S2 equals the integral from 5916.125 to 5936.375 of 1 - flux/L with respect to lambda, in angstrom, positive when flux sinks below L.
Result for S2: -0.7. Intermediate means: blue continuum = 61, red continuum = 63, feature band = 64.1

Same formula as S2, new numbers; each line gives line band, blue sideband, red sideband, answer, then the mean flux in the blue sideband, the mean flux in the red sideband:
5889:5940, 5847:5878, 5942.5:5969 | 4.1 angstrom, 62.7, 63.5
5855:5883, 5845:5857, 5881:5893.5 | -3.1 angstrom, 64.2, 48.2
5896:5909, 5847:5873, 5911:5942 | 1.4 angstrom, 62.4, 63.3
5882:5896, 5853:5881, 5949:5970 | 3.7 angstrom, 62.3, 63.4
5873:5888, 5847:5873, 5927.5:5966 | 0.4 angstrom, 62.4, 63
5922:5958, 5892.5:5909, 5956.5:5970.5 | -2.1 angstrom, 53.3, 64.1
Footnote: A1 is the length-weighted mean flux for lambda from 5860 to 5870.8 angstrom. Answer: 61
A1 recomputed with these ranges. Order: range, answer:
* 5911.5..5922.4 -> 62.5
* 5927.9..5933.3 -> 62.9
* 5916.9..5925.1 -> 66.6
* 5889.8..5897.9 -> 36.9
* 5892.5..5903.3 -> 48.9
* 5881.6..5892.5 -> 47.8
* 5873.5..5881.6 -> 62.9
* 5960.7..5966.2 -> 63.3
